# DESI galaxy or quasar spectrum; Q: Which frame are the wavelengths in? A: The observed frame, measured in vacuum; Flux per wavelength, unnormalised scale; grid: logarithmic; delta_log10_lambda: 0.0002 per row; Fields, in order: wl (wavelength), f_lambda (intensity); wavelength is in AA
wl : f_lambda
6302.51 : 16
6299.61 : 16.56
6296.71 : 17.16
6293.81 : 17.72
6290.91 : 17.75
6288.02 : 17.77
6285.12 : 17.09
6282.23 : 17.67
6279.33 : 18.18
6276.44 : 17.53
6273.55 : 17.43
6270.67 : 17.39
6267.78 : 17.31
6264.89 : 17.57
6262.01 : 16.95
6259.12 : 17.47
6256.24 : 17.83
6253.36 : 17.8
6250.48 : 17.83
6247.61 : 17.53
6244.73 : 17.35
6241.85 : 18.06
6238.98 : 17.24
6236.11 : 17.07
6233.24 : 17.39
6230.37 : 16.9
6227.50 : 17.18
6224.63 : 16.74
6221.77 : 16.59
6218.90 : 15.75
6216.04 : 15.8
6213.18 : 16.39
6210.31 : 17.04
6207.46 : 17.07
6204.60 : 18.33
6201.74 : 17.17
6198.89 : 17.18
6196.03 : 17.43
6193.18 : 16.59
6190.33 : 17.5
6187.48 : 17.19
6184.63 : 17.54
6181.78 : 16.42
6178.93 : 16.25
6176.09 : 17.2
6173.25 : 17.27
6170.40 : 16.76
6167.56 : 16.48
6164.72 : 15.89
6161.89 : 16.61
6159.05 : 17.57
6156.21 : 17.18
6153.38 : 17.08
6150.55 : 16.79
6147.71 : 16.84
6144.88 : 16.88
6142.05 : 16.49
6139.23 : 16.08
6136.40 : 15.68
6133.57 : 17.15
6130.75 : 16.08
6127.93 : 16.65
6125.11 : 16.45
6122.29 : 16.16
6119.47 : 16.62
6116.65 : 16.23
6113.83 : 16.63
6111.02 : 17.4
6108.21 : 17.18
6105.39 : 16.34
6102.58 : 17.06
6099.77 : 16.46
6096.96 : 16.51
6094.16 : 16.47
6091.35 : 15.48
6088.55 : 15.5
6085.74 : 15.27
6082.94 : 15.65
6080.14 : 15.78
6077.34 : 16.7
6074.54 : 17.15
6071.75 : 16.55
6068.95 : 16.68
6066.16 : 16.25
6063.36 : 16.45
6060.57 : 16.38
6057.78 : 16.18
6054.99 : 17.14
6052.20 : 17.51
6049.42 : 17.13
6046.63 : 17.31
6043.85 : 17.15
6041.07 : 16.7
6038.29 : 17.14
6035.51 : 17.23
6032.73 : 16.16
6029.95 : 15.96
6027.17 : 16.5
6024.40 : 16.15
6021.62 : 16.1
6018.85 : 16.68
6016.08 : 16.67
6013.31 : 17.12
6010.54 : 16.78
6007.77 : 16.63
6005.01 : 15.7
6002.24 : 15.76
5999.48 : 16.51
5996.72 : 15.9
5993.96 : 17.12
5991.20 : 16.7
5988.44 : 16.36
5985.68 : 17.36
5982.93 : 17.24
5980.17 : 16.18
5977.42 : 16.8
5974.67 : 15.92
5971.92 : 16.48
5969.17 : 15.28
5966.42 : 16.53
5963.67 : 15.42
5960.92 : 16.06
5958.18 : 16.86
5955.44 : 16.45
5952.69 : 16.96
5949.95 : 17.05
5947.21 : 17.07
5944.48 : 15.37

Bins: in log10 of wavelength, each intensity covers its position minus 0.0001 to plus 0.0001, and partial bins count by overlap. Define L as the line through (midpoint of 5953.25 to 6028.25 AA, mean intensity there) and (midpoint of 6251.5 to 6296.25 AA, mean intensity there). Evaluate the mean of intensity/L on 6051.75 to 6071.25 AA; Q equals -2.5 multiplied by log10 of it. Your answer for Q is 0.01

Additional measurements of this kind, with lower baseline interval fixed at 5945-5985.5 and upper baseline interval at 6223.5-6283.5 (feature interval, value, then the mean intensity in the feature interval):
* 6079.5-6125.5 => 0.041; 16.3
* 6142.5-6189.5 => 0.018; 16.9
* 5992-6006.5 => 0.023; 16.2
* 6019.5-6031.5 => 0.031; 16.2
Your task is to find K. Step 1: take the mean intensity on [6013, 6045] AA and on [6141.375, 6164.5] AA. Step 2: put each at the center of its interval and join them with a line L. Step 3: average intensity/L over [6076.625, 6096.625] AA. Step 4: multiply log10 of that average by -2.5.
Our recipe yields 0.06 mag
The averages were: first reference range 16.6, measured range 15.8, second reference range 16.9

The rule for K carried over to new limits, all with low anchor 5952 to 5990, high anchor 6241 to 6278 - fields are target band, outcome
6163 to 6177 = 0.03 mag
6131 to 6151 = 0.04 mag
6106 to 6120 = 0.01 mag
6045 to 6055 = -0.04 mag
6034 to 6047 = -0.03 mag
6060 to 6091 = 0.04 mag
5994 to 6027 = 0.01 mag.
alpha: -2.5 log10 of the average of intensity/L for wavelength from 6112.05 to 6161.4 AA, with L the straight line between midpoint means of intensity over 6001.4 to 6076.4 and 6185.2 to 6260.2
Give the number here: 0.02 mag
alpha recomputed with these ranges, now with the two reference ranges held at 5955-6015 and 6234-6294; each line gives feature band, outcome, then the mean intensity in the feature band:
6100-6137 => 0.023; 16.6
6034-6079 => -0.009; 16.8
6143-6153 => 0.015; 16.8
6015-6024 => 0.008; 16.4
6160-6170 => 0.046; 16.4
